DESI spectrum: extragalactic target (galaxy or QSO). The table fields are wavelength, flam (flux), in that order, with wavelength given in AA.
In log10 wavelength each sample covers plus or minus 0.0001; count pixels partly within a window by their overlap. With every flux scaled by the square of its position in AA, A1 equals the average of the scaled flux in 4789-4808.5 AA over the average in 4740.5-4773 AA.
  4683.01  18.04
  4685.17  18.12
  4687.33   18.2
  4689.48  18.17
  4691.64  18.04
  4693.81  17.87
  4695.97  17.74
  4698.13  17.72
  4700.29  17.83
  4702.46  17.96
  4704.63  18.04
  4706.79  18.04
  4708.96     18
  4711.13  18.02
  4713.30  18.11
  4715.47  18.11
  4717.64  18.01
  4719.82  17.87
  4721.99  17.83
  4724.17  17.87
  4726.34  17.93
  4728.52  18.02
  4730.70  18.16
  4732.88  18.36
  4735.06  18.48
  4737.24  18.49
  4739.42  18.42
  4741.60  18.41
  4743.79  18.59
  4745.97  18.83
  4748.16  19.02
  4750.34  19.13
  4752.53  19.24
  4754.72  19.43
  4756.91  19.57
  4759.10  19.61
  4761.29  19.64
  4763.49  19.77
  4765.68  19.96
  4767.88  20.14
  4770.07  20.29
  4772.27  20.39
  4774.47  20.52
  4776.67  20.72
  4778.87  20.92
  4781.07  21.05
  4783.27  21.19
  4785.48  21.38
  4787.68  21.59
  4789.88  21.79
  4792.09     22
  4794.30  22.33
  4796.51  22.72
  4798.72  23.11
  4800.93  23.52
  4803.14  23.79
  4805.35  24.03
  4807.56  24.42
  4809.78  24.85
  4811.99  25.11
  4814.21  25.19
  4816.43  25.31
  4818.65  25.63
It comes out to 1.21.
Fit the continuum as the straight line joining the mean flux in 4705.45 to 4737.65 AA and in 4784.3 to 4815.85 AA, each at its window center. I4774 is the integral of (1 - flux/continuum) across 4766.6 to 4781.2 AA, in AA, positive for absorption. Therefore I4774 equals 0.7 AA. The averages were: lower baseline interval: 18.1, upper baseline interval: 23.3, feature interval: 20.5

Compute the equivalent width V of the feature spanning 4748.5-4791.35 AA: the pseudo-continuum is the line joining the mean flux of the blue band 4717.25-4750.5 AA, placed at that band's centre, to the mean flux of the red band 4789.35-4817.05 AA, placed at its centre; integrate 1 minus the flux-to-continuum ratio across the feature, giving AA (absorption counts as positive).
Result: 1.61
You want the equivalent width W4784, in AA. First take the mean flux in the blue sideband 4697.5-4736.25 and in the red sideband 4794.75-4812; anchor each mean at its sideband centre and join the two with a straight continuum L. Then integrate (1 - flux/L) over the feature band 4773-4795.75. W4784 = 1.2 AA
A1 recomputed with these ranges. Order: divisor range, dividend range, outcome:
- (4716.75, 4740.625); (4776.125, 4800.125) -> 1.23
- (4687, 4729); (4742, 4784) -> 1.13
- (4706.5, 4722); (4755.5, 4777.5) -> 1.14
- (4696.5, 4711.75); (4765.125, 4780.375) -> 1.17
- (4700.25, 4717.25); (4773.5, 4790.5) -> 1.21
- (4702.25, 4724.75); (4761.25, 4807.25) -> 1.24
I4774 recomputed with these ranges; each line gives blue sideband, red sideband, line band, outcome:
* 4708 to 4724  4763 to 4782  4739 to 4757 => 0.4 AA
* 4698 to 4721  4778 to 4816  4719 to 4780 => 3.3 AA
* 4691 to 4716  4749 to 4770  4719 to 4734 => 0.5 AA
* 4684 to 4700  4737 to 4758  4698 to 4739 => 0.8 AA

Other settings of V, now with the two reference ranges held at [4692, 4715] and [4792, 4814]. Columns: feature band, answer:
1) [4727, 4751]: 1.8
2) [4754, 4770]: 1.2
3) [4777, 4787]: 0.6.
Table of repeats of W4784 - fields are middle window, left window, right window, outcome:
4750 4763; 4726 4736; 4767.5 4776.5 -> 0.06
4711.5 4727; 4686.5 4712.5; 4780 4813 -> 0.82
